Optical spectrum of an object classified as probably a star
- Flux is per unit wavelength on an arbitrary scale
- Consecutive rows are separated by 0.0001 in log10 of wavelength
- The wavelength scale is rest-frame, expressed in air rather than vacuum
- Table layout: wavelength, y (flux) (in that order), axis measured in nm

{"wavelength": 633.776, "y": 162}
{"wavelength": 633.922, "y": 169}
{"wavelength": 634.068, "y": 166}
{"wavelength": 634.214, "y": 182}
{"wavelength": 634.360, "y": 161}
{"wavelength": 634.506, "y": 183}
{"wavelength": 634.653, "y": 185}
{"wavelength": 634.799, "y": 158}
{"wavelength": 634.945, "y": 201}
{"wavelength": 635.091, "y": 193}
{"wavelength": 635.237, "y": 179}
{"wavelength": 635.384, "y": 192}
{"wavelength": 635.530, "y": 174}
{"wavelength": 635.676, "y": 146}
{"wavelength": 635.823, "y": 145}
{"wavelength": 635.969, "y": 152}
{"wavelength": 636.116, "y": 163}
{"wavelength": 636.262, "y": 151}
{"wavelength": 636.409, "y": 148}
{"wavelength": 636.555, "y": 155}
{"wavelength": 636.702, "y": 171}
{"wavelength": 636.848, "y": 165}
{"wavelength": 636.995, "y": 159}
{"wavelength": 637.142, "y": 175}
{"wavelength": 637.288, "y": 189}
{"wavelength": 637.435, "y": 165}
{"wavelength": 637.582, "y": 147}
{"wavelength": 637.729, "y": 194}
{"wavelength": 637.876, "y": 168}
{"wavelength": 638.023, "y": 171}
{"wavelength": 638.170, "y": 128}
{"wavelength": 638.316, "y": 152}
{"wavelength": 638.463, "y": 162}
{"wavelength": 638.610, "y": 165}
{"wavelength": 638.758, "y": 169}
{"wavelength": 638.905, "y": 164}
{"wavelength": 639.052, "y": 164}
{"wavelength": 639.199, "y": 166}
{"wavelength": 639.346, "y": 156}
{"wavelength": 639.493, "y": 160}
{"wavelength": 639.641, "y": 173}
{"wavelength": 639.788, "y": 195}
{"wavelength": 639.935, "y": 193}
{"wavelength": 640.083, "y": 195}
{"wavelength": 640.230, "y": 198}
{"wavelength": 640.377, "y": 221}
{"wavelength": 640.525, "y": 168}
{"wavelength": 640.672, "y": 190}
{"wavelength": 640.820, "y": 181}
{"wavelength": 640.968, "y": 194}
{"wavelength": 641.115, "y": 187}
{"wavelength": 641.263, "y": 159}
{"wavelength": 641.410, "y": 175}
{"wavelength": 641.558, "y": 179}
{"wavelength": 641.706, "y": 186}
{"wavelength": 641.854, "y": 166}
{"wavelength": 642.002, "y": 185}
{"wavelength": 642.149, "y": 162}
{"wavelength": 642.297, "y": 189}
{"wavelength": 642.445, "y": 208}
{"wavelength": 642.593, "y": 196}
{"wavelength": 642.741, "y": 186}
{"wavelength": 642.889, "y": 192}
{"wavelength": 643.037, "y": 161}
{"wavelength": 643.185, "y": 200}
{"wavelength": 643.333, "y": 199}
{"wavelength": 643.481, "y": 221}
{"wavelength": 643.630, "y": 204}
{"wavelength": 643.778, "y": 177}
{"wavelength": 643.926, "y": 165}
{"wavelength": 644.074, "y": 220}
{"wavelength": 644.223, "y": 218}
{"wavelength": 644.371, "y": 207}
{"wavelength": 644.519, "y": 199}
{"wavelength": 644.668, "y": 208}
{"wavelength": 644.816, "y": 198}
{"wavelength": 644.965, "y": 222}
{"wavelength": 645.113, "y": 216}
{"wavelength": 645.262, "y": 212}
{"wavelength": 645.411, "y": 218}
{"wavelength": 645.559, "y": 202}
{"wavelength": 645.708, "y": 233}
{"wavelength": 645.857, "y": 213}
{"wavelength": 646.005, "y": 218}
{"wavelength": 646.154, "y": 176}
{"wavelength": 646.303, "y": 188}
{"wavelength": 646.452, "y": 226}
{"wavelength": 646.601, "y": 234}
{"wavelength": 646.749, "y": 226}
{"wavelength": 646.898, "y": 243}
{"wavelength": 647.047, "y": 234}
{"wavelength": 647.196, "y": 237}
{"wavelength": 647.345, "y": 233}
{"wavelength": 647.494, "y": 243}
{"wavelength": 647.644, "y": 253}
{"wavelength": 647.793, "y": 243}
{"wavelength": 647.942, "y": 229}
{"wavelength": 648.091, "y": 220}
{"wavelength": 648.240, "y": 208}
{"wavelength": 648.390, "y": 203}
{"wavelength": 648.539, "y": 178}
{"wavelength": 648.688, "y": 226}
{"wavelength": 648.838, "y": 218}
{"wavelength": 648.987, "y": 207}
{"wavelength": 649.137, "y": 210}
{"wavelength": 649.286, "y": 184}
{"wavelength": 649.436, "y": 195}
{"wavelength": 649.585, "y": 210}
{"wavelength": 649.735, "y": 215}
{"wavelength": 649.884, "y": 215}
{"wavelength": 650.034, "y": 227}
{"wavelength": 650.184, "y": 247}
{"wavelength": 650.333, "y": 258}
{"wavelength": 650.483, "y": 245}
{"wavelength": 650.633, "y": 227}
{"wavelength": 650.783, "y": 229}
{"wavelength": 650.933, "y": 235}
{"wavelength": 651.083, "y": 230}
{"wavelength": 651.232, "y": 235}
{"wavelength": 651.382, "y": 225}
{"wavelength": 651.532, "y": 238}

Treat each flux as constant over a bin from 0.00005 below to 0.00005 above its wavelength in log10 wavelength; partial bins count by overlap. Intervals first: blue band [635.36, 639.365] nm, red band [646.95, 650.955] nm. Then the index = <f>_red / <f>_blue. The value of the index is 1.4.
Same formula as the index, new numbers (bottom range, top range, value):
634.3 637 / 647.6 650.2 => 1.28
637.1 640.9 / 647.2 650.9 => 1.28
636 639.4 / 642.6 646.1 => 1.25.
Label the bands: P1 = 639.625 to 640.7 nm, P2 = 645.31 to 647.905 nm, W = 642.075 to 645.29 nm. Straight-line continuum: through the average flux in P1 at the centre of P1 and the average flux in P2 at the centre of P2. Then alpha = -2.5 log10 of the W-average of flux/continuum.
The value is 0.07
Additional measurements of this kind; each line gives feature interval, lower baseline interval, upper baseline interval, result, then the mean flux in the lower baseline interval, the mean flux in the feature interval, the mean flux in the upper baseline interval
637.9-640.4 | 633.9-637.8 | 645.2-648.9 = 0.08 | 169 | 171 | 221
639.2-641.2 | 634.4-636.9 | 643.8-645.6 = 0.02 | 168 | 185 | 206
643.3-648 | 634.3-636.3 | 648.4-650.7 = -0.06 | 171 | 216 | 217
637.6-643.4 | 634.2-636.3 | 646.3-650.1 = 0.08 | 171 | 178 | 220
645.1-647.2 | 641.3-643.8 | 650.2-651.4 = -0.05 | 187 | 218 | 237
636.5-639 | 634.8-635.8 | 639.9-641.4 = 0.11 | 177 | 165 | 188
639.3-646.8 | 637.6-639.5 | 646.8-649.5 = -0.03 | 163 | 195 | 220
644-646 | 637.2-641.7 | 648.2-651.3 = -0.08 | 174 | 213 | 219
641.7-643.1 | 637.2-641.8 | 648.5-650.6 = 0.02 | 175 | 183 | 218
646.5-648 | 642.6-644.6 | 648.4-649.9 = -0.17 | 196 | 237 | 205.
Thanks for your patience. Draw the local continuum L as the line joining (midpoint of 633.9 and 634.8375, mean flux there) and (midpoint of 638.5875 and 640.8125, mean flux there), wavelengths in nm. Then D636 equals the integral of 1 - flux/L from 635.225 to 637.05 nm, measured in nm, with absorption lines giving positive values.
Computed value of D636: 0.14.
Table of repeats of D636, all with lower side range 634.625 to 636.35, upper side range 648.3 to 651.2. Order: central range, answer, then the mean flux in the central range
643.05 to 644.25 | 0.00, 198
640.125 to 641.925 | 0.04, 184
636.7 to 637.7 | 0.04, 168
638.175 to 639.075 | 0.10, 160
